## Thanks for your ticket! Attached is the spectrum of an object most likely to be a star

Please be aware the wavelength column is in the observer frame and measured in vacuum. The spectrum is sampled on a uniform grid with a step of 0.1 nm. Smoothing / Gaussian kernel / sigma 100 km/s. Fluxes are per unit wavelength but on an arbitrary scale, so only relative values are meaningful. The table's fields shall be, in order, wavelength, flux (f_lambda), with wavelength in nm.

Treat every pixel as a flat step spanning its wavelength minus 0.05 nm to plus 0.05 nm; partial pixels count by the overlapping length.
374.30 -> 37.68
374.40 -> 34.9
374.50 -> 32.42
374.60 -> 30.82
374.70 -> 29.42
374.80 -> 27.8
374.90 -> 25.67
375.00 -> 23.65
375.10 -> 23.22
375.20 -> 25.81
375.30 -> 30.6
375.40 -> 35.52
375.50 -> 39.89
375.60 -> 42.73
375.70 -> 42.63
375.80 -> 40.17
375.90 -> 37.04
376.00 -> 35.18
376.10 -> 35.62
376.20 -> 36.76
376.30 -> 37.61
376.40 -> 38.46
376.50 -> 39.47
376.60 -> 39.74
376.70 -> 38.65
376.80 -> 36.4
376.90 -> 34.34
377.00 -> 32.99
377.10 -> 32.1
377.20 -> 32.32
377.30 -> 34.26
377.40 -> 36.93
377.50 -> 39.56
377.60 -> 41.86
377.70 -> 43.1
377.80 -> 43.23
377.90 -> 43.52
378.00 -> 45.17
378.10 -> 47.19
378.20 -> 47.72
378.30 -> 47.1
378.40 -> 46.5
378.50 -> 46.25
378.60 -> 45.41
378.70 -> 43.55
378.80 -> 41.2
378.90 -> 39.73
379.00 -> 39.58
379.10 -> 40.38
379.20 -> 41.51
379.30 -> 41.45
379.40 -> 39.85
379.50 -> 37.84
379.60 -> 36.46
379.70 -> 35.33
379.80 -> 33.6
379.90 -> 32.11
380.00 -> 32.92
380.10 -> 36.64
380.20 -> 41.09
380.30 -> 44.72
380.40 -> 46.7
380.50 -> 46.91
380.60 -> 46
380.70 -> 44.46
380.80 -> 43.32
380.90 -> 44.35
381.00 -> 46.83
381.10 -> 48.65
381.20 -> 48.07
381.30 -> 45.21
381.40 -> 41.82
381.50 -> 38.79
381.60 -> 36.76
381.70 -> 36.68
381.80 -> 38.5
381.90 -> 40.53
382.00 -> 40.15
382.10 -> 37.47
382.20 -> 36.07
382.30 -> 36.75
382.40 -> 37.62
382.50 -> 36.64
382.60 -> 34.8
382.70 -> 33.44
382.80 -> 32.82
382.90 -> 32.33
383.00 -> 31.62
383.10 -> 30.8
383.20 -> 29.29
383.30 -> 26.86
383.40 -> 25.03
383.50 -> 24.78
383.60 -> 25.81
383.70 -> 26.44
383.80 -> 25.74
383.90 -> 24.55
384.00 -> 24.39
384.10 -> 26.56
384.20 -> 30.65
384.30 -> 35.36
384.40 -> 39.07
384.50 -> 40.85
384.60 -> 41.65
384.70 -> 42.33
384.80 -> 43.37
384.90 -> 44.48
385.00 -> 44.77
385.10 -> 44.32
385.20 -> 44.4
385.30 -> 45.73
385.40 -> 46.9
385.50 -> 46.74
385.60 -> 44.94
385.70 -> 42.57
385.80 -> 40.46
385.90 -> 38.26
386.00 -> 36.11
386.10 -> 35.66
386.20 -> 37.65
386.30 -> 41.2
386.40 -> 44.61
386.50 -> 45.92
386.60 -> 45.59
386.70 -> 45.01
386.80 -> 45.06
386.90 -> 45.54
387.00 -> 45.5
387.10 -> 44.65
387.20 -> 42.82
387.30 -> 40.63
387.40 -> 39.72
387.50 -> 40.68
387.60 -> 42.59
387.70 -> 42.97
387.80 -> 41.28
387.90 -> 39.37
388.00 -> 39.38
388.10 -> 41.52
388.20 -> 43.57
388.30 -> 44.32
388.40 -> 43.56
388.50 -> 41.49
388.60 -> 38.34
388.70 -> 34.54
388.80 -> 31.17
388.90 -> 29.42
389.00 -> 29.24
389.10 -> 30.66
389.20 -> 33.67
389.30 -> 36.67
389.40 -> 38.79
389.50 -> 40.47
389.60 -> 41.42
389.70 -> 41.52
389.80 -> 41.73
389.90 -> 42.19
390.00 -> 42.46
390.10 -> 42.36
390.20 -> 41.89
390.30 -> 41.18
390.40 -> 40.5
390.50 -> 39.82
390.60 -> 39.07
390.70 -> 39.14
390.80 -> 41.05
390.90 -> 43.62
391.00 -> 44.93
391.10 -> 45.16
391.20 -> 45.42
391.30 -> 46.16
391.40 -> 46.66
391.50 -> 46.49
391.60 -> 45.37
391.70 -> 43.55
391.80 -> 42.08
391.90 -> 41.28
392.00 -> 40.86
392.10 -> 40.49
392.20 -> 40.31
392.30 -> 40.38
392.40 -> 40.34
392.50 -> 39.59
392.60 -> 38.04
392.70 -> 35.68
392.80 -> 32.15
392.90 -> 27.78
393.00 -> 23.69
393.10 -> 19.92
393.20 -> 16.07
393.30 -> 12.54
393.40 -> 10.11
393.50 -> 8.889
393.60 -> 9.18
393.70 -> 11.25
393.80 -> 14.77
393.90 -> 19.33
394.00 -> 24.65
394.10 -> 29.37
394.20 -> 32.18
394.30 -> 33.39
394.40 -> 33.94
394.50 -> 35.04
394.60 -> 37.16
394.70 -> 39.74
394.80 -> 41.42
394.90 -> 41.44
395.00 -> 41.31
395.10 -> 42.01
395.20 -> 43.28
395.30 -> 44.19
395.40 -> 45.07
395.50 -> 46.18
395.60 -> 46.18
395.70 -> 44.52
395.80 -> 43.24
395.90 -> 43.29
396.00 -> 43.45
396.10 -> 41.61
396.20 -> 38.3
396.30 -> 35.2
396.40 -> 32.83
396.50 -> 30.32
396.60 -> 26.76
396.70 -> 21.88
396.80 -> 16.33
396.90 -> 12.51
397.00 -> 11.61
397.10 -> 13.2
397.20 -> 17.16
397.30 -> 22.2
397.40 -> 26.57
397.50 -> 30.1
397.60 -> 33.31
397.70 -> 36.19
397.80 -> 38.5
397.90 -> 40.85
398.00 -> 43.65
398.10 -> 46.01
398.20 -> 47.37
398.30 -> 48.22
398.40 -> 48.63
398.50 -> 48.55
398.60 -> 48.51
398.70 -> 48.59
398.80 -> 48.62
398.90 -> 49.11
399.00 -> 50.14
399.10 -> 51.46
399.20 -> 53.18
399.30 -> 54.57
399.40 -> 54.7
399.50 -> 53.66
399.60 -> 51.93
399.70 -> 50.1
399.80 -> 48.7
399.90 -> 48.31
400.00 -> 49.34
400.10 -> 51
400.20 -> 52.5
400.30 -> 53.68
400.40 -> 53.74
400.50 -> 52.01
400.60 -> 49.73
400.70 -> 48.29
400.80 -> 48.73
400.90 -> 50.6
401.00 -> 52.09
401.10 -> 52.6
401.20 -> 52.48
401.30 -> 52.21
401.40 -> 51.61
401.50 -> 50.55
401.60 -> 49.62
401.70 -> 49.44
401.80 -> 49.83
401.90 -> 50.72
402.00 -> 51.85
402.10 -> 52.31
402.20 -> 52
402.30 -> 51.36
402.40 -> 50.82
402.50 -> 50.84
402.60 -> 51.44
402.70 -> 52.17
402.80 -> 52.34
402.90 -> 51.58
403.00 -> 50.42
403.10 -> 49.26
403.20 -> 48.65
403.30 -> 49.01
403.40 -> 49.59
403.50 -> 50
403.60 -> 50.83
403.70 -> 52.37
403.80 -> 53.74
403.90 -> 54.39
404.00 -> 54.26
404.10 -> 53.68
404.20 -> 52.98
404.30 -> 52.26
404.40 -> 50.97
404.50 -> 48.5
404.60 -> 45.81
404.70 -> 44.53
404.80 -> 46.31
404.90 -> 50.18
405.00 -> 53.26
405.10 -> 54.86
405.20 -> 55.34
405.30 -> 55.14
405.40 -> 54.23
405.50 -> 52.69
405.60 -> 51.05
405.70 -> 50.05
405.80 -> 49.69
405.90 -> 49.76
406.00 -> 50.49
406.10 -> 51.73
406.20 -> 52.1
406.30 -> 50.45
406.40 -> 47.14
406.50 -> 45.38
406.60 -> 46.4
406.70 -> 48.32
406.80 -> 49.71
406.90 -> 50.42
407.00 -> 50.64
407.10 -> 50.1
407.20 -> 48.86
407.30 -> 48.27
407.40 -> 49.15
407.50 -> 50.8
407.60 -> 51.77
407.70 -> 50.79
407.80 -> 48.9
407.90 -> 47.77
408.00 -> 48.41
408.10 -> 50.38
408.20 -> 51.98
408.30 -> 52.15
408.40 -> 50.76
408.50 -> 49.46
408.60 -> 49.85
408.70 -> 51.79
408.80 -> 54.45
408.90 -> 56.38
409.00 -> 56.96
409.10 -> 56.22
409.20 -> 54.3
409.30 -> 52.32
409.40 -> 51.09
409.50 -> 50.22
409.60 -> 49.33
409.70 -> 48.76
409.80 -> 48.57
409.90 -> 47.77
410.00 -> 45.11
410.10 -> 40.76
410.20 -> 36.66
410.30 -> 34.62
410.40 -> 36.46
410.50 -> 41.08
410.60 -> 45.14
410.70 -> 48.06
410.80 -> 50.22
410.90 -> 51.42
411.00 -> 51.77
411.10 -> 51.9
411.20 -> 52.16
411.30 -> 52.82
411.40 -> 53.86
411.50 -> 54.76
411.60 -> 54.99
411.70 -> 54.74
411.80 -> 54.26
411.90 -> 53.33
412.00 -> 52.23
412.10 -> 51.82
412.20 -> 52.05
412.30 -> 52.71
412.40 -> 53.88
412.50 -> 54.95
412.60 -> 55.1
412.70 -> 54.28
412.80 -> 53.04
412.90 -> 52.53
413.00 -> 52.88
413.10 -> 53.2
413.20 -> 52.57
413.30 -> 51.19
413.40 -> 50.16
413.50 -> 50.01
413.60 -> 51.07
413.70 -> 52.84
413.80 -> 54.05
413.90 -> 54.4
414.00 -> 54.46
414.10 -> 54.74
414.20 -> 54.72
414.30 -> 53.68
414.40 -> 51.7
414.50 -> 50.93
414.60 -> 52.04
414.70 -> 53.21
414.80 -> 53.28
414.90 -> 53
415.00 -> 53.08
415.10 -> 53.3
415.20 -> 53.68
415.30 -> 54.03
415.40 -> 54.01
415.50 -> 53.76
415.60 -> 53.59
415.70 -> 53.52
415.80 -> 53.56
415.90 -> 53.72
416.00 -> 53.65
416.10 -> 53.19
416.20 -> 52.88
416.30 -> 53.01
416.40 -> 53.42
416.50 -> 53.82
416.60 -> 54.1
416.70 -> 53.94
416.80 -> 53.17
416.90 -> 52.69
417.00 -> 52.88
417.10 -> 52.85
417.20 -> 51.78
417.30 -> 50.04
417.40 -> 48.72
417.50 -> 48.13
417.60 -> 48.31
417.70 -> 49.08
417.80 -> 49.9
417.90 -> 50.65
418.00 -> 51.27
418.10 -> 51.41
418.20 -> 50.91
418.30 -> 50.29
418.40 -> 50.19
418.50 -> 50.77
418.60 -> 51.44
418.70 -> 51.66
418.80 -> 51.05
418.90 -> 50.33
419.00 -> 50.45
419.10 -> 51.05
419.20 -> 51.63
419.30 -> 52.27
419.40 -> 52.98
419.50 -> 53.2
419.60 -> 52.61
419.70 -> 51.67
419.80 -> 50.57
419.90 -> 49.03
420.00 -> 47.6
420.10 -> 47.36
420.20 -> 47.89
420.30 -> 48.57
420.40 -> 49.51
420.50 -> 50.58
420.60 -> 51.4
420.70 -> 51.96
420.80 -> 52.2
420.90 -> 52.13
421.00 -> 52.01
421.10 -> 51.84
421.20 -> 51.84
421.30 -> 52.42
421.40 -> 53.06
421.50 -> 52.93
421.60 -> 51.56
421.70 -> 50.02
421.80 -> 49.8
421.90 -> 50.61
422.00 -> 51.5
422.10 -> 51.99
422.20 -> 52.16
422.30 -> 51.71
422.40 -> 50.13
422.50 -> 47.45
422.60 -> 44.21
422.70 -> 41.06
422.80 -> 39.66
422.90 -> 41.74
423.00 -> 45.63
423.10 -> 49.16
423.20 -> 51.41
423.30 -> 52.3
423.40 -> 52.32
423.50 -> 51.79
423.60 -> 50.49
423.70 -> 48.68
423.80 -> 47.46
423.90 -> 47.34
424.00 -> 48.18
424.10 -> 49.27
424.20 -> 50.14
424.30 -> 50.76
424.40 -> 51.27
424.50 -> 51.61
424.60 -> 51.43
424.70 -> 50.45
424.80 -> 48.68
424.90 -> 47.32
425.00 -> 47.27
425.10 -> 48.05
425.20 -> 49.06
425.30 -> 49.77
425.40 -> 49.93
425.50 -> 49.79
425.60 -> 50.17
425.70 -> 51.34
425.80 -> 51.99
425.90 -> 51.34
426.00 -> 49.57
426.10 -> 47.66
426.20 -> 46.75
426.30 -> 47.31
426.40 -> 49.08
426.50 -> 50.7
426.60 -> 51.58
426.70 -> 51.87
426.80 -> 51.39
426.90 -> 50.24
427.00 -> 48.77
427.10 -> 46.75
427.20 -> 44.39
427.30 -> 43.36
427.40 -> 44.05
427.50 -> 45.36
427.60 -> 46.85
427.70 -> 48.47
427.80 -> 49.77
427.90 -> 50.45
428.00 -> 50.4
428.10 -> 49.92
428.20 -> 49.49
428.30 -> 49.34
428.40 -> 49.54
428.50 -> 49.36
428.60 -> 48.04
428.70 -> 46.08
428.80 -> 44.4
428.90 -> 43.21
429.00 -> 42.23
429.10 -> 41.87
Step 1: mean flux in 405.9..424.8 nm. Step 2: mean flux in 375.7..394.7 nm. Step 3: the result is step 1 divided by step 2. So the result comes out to 1.34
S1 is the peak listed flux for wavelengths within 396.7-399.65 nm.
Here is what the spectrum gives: 54.7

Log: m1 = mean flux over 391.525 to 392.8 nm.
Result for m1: 40.4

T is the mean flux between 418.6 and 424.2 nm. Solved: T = 50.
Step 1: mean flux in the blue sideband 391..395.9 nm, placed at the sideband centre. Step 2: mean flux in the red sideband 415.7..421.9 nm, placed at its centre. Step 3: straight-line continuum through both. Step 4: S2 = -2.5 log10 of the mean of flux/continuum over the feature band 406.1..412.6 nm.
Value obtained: -0.11 mag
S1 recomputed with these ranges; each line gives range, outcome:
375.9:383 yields 48.65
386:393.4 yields 46.66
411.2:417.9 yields 55.1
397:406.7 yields 55.34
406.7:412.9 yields 56.96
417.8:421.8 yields 53.2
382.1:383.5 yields 37.62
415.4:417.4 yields 54.1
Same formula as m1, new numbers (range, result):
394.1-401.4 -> 41.9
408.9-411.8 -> 49.2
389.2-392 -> 42.1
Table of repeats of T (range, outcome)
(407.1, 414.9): 51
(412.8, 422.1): 51.9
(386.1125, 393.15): 40.1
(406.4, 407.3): 48.6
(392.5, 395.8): 31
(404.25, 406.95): 50.3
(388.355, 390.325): 38.1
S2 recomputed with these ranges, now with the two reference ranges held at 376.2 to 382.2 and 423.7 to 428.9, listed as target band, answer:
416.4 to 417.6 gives -0.10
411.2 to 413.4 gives -0.15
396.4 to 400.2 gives 0.11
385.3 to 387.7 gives -0.02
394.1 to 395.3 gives 0.14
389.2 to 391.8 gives 0.01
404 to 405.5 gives -0.14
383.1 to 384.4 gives 0.44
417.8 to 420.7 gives -0.07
